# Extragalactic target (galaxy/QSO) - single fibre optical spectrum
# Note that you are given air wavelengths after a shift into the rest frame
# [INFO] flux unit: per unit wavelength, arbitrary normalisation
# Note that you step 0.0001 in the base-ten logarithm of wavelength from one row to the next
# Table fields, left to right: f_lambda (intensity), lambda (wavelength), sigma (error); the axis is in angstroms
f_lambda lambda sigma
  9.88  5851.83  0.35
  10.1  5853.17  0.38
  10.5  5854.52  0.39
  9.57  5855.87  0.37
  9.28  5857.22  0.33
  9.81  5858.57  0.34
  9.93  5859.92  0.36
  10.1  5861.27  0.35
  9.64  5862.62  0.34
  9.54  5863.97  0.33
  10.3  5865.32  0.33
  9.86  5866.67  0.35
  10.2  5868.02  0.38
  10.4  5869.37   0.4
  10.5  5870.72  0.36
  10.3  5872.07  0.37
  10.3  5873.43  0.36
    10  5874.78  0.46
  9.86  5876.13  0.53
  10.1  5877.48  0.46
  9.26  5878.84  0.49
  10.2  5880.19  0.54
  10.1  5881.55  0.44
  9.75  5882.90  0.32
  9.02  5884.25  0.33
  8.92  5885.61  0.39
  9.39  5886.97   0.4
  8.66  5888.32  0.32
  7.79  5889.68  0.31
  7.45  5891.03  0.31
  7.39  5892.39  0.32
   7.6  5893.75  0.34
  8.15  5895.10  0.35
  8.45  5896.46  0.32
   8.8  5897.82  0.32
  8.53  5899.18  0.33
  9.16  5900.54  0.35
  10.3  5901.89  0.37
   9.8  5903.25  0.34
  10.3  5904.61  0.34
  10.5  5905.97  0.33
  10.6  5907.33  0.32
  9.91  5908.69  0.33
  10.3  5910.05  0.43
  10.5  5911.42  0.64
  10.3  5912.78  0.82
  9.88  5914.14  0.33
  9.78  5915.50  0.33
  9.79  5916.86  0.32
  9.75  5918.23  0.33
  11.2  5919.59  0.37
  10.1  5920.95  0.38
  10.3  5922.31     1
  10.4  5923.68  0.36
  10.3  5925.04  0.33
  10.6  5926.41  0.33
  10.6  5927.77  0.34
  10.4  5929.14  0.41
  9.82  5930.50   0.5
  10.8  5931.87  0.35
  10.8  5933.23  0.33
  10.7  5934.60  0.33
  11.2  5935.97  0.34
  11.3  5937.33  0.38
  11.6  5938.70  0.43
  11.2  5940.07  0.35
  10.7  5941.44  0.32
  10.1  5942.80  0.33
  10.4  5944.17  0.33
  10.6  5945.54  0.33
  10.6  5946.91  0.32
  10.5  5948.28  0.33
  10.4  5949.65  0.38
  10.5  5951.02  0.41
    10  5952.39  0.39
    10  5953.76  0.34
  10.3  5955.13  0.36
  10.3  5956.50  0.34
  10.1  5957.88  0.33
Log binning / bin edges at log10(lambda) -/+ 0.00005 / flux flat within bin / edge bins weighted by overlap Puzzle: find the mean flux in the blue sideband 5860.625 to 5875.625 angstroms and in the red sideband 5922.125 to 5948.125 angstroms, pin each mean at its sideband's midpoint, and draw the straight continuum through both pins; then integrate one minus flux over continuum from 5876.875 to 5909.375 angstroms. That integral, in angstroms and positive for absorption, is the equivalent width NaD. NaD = 3.59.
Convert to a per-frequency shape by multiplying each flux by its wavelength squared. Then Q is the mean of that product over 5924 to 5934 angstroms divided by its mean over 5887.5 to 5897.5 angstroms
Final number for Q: 1.33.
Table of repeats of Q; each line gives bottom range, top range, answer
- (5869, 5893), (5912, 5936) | 1.12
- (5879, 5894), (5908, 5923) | 1.17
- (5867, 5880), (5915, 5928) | 1.03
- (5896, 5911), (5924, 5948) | 1.11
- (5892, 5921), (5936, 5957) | 1.12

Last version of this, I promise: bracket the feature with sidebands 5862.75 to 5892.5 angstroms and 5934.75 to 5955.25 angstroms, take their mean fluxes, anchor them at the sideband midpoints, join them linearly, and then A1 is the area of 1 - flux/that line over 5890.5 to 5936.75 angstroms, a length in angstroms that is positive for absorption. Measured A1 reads 1.4 angstroms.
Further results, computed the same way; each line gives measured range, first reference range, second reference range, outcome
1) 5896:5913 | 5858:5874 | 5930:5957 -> 0.9 angstroms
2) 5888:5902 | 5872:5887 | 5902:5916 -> 2.4 angstroms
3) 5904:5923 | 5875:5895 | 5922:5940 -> -0.4 angstroms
